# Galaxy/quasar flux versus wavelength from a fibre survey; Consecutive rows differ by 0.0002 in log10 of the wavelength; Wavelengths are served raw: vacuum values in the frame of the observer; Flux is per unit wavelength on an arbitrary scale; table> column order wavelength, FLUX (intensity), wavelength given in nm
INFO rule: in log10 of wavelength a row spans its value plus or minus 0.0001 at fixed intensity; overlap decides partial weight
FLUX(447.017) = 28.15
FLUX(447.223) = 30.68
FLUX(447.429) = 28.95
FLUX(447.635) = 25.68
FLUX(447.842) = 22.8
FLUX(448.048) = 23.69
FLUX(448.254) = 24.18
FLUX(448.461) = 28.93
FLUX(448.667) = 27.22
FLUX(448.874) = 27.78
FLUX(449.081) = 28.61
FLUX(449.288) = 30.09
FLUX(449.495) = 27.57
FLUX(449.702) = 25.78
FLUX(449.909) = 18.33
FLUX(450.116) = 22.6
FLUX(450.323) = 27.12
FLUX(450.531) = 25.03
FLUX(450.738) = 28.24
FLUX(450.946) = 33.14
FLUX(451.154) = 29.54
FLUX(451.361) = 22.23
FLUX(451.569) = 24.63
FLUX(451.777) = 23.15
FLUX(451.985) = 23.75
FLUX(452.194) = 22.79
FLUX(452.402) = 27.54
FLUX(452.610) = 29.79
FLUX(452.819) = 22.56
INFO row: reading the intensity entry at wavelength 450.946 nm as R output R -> 33.14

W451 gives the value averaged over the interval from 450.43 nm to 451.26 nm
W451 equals 29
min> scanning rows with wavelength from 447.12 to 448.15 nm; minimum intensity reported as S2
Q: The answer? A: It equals 22.8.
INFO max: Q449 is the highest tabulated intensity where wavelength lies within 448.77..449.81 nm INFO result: 30.09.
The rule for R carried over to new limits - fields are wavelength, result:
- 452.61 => 29.79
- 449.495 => 27.57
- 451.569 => 24.63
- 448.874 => 27.78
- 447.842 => 22.8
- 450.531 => 25.03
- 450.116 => 22.6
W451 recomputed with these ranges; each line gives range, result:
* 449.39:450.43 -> 24.3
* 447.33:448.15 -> 25.3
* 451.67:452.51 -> 24.3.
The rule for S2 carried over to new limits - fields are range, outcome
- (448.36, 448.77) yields 27.22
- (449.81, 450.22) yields 18.33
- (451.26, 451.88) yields 22.23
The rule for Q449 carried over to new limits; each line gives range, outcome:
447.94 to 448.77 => 28.93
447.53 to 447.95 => 25.68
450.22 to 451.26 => 33.14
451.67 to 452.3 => 23.75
